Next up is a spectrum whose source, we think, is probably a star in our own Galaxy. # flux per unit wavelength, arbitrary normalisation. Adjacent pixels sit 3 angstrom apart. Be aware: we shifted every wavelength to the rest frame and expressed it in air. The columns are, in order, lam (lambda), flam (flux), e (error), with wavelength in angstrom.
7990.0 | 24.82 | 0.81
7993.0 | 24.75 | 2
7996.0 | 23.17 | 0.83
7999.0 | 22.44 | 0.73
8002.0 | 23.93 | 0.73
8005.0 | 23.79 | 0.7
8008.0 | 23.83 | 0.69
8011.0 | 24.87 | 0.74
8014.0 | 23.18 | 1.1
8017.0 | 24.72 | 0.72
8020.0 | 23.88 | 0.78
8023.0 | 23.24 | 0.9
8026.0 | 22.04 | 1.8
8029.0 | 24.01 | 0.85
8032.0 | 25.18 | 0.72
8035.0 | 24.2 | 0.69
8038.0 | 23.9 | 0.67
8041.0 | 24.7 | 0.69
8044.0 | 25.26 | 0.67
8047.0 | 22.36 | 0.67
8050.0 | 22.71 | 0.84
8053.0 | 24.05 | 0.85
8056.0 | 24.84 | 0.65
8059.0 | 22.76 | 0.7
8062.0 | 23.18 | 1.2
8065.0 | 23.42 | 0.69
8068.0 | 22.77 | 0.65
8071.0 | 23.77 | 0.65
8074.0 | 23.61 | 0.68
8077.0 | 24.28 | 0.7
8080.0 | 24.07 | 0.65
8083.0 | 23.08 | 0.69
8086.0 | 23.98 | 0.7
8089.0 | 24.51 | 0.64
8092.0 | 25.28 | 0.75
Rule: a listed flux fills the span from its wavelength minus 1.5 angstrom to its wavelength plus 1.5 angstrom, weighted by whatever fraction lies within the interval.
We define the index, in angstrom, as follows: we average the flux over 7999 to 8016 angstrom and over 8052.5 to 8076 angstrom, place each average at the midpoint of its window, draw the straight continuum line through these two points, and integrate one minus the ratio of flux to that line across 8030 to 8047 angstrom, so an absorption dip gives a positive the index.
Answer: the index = -0.5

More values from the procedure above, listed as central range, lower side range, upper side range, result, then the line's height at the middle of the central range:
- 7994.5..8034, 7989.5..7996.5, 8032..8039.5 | 0.9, 24.3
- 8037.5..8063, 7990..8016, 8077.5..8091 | 0.2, 23.9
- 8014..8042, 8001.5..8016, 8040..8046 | 0.6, 24.4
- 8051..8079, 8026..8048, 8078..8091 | 0.5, 24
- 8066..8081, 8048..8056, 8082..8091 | 0.1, 23.8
